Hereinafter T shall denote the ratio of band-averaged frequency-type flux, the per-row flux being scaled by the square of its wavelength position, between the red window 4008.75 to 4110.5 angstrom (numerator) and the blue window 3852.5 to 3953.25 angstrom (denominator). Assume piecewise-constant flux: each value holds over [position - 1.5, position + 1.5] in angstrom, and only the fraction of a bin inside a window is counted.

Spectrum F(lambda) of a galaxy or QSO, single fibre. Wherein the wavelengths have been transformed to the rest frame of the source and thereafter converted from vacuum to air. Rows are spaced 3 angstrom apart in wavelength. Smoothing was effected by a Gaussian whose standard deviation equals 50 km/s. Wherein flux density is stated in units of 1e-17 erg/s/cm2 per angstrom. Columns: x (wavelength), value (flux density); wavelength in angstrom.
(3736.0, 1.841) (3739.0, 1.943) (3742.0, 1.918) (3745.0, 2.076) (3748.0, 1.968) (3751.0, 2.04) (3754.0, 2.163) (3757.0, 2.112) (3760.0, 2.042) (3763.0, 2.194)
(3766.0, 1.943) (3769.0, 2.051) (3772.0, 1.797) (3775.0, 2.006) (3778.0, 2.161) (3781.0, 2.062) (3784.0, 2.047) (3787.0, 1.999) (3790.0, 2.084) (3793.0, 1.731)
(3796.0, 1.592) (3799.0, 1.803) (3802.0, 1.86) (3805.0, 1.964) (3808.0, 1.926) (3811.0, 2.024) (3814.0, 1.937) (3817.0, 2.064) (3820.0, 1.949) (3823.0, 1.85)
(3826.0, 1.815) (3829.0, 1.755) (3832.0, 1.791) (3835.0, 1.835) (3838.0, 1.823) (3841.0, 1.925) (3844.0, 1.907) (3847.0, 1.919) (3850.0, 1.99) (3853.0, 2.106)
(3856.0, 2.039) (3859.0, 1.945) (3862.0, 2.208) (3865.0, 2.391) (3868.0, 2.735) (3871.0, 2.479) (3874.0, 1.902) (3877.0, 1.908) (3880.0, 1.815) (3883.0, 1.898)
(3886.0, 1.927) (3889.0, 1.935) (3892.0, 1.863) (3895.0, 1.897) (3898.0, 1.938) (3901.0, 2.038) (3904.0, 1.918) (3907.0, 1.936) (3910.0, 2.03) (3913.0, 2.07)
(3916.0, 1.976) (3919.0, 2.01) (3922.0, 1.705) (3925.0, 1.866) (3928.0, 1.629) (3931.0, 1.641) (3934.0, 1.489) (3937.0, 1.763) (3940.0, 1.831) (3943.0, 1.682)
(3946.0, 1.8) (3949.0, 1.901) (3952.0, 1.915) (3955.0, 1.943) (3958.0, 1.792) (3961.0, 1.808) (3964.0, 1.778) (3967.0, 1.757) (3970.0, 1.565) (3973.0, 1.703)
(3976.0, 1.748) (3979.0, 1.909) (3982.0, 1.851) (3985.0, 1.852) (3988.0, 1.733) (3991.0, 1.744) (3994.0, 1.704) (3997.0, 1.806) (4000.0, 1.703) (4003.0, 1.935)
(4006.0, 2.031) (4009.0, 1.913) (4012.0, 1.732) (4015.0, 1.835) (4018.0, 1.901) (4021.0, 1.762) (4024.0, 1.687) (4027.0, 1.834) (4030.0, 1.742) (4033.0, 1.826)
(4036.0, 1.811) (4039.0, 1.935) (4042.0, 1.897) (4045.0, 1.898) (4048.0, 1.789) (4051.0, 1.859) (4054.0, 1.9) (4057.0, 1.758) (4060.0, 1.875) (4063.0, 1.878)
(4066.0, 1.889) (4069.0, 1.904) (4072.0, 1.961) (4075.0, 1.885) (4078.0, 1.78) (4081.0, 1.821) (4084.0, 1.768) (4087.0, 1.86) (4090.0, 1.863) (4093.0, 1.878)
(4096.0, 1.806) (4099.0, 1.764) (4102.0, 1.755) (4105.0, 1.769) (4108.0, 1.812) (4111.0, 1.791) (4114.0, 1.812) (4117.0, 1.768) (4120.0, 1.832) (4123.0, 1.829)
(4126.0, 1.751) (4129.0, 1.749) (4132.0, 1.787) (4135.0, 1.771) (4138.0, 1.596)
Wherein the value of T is 1.02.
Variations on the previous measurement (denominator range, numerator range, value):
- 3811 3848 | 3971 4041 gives 1.05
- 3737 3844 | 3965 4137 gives 1.06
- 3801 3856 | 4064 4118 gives 1.09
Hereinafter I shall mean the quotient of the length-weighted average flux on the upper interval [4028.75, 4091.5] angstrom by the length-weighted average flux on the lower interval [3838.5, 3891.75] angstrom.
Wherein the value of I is 0.9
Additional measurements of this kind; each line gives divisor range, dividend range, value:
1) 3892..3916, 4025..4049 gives 0.93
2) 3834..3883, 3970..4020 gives 0.88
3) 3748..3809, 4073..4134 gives 0.91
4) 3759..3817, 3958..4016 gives 0.92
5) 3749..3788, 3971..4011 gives 0.89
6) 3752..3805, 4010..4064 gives 0.92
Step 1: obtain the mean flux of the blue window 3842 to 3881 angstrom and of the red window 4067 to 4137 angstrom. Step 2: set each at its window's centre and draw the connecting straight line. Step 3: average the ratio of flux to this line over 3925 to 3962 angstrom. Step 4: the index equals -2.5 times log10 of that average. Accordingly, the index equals 0.14 mag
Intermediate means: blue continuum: 2.1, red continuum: 1.81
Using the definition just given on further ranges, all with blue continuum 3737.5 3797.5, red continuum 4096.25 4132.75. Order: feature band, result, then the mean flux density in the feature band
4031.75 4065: -0.02 mag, 1.86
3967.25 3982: 0.07 mag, 1.75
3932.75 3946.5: 0.11 mag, 1.71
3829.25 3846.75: 0.06 mag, 1.85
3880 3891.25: 0.01 mag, 1.9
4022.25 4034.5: 0.04 mag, 1.77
